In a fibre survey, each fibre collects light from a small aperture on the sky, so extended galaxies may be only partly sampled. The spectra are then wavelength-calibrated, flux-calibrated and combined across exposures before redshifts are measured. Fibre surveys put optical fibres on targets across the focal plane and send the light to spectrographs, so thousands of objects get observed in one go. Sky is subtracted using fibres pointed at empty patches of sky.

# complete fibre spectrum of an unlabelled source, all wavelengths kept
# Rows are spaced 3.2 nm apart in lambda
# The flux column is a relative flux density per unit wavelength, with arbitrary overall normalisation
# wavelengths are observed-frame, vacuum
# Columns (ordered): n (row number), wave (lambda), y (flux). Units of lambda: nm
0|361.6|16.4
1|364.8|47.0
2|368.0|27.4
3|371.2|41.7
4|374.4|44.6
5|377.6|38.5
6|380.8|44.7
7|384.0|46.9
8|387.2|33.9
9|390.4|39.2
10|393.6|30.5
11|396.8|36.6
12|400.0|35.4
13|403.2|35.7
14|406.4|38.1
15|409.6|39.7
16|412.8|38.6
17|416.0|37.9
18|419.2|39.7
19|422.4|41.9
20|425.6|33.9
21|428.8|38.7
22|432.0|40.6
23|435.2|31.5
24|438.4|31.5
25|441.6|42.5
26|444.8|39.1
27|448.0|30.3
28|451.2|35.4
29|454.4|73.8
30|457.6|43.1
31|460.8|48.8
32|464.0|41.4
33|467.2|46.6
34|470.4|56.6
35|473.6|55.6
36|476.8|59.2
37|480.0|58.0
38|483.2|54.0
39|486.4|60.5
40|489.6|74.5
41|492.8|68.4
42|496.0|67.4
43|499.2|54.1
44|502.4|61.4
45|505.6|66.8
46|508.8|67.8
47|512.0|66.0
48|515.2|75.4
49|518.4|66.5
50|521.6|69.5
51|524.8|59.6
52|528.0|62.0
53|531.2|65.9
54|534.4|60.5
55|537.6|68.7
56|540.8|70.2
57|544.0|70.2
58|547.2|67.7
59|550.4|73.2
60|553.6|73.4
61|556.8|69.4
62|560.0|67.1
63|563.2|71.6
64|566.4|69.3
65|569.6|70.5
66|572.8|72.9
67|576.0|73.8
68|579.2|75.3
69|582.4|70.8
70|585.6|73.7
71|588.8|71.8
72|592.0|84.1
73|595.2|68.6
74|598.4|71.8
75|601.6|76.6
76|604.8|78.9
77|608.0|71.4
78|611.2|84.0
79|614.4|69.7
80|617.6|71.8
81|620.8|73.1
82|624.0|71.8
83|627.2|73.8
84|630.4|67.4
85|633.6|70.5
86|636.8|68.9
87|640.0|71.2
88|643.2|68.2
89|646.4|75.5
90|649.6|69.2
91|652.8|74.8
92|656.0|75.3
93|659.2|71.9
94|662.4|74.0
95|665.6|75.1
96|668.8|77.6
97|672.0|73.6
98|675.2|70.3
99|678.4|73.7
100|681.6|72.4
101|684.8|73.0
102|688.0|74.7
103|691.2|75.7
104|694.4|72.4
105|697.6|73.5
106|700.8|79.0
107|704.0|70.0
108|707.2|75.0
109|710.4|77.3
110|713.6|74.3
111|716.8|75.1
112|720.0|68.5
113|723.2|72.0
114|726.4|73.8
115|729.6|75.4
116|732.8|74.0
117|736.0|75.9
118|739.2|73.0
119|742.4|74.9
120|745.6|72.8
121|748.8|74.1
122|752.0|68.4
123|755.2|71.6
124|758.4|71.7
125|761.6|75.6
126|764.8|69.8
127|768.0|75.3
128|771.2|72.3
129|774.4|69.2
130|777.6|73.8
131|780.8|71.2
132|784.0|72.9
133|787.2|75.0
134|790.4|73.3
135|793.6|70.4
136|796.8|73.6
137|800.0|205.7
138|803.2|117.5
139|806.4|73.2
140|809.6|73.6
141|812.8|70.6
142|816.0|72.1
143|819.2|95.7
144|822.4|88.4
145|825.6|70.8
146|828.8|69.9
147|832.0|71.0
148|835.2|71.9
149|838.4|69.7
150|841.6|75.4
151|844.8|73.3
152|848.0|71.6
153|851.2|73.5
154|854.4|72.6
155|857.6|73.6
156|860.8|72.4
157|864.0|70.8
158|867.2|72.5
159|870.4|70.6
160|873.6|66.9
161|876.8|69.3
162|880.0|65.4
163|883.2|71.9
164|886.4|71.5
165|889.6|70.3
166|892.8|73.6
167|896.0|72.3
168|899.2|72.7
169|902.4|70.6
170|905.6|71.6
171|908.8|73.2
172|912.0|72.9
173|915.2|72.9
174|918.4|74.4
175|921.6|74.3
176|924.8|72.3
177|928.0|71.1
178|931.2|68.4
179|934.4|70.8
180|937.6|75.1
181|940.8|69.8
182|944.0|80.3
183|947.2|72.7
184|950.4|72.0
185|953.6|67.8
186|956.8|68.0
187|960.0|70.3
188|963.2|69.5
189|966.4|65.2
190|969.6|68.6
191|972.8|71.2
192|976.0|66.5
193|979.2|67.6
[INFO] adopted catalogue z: 0.220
